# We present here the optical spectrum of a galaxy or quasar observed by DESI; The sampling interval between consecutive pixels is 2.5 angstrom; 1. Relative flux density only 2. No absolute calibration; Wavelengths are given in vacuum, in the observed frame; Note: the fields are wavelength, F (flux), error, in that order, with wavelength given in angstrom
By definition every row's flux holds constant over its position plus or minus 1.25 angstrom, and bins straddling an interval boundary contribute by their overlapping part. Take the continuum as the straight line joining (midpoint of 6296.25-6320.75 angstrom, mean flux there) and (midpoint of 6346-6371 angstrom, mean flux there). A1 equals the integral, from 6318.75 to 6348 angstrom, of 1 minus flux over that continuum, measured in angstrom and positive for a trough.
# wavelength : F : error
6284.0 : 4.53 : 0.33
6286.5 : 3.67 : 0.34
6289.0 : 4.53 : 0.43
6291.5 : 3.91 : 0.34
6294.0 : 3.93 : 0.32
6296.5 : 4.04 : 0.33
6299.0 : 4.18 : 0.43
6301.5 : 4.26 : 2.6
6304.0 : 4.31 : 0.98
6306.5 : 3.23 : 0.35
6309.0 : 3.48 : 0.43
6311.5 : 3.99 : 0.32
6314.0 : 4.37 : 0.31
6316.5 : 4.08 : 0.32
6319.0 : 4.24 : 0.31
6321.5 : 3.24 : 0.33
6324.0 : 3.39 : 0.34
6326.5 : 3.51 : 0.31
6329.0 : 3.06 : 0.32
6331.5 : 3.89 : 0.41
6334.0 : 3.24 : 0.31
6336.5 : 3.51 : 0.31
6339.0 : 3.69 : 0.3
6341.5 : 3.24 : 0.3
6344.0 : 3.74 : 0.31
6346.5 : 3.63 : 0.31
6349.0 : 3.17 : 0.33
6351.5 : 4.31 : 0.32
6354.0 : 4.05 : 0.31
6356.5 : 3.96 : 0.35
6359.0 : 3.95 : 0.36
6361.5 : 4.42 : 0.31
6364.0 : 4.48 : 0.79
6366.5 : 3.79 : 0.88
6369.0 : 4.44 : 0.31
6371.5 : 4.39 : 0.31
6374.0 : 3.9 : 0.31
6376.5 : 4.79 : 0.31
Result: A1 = 3.8 angstrom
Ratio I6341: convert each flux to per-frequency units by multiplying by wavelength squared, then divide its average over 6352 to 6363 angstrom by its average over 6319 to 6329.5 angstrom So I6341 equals 1.2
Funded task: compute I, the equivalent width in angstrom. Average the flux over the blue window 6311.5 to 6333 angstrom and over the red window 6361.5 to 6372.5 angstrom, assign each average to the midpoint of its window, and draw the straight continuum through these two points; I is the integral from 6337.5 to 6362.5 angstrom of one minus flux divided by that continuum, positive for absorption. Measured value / 1.7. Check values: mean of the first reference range 3.73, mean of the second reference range 4.29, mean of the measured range 3.81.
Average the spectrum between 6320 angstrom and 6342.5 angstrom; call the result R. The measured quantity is 3.43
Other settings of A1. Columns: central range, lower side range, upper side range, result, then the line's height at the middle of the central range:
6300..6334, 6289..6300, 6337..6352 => 0.88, 3.85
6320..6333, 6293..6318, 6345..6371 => 1.87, 4.01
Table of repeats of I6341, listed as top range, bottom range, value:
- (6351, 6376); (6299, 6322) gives 1.08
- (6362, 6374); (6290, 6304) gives 1.06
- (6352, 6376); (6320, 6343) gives 1.23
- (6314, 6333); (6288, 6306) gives 0.90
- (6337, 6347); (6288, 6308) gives 0.90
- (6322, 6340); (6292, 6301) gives 0.86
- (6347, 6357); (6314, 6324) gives 1.01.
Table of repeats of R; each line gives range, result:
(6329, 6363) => 3.73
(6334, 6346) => 3.52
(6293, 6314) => 3.95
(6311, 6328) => 3.81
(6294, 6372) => 3.84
